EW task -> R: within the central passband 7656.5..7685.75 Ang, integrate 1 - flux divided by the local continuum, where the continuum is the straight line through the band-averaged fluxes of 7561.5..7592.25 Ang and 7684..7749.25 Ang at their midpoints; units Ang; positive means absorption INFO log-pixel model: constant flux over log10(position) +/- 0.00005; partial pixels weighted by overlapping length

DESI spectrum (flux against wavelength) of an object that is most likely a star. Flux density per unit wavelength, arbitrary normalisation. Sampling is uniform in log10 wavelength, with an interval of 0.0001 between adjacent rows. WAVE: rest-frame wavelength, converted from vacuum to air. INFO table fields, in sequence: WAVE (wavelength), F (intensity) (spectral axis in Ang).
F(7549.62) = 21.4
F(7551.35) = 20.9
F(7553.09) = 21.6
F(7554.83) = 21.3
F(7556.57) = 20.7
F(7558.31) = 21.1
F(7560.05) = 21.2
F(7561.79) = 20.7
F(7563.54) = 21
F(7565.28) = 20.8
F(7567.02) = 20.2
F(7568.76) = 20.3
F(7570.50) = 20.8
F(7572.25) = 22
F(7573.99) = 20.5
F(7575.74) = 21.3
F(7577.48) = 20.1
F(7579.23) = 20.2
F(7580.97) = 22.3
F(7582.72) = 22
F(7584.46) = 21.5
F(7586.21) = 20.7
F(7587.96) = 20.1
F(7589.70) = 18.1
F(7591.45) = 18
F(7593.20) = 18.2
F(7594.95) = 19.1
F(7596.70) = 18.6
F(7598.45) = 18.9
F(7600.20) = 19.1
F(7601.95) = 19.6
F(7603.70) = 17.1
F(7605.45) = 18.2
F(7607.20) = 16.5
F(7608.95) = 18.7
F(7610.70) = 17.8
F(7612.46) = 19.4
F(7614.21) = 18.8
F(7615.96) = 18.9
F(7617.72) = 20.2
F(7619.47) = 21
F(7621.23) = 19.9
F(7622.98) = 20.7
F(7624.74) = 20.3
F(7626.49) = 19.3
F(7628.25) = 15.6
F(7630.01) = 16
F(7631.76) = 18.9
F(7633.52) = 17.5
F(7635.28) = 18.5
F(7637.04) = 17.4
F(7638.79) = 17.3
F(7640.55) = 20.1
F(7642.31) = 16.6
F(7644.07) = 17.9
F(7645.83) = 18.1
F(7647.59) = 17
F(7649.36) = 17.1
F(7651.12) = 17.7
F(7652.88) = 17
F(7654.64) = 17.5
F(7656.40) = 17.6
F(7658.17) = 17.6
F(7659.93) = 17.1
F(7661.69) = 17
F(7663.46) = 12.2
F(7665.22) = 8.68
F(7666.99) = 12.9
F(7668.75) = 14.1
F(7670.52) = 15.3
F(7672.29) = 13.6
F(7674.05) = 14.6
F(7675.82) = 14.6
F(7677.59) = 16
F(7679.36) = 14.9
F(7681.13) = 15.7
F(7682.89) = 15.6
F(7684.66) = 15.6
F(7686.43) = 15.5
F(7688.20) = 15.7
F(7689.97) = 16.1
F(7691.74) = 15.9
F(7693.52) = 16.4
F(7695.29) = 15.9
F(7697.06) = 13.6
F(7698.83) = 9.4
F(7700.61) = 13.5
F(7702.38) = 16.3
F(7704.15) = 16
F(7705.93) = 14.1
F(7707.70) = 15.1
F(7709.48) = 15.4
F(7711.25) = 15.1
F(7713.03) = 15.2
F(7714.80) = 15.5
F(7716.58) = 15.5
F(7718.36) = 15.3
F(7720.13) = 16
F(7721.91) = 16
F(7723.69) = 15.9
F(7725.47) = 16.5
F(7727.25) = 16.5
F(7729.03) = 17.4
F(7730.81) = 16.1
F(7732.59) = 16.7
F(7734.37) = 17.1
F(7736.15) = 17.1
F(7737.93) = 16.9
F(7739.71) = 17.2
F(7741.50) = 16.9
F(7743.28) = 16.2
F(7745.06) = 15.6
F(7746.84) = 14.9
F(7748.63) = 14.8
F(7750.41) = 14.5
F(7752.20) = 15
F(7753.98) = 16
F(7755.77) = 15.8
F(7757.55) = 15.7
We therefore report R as 4.16 Ang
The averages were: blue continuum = 20.6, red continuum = 15.6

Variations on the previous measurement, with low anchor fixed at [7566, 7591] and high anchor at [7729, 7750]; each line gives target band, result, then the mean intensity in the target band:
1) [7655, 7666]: 1.9 Ang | 15.2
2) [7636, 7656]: 1.3 Ang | 17.6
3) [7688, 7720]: 4.2 Ang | 15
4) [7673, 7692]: 2.6 Ang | 15.4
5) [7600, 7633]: 1.6 Ang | 18.7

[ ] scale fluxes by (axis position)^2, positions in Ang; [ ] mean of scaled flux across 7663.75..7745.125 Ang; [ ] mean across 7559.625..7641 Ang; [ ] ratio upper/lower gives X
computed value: 0.8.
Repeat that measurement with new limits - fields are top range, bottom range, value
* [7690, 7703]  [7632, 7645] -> 0.82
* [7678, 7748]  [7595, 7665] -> 0.89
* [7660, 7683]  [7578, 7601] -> 0.74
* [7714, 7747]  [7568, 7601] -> 0.84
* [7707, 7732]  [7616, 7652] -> 0.88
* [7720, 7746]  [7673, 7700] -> 1.12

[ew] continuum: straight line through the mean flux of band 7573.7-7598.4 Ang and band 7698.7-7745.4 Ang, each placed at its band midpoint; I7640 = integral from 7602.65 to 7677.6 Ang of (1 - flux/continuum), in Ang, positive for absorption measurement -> 4.9 Ang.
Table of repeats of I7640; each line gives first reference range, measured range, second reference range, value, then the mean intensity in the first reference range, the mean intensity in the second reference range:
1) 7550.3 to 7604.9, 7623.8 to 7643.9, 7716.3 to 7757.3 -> 0.9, 20.2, 16.1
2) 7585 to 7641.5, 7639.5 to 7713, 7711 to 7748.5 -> 7.8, 18.7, 16.2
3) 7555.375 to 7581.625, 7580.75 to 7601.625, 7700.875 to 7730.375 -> 0.5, 20.9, 15.7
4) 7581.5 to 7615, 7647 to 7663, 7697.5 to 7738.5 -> 0.2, 19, 15.6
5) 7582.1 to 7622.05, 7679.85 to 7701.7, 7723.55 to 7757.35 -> 2.9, 19.1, 16.2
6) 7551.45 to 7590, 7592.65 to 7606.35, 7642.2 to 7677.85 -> 0.4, 20.9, 15.7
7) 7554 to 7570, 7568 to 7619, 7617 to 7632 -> 1.0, 20.8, 19.1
